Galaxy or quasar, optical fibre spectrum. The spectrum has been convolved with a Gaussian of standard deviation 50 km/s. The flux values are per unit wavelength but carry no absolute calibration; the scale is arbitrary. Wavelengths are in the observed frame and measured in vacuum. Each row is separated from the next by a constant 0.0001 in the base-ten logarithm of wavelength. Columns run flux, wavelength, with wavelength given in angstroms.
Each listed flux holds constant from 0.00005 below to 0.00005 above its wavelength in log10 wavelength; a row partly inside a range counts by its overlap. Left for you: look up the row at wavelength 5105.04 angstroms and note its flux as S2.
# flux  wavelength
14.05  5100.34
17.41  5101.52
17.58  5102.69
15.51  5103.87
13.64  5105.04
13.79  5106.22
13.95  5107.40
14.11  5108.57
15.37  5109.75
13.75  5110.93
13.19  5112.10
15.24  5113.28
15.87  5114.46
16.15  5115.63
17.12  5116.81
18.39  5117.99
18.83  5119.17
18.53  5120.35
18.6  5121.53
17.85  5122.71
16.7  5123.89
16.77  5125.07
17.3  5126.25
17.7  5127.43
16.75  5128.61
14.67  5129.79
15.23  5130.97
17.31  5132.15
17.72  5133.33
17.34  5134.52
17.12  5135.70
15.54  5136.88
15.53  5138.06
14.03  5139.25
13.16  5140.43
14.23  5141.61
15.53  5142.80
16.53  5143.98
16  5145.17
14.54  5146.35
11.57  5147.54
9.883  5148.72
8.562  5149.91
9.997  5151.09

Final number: 13.64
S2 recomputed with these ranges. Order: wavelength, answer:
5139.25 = 14.03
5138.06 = 15.53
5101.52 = 17.41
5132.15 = 17.31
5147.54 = 11.57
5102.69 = 17.58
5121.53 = 18.6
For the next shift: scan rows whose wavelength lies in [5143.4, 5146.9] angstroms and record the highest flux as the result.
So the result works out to 16.53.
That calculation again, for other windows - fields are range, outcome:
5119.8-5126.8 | 18.6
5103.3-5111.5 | 15.51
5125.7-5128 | 17.7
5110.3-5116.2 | 16.15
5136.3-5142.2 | 15.54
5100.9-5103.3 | 17.58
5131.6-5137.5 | 17.72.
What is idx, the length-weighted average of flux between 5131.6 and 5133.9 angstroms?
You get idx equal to 17.5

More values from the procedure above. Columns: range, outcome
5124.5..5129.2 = 17.1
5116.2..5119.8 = 18.1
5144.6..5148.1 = 14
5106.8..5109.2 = 14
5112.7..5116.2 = 15.8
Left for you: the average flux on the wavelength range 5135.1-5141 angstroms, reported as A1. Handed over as 15.1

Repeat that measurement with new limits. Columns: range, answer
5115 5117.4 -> 16.7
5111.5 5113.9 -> 14.2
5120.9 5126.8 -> 17.4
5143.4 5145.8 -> 16.2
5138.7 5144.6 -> 14.7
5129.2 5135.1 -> 16.4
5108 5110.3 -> 14.7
